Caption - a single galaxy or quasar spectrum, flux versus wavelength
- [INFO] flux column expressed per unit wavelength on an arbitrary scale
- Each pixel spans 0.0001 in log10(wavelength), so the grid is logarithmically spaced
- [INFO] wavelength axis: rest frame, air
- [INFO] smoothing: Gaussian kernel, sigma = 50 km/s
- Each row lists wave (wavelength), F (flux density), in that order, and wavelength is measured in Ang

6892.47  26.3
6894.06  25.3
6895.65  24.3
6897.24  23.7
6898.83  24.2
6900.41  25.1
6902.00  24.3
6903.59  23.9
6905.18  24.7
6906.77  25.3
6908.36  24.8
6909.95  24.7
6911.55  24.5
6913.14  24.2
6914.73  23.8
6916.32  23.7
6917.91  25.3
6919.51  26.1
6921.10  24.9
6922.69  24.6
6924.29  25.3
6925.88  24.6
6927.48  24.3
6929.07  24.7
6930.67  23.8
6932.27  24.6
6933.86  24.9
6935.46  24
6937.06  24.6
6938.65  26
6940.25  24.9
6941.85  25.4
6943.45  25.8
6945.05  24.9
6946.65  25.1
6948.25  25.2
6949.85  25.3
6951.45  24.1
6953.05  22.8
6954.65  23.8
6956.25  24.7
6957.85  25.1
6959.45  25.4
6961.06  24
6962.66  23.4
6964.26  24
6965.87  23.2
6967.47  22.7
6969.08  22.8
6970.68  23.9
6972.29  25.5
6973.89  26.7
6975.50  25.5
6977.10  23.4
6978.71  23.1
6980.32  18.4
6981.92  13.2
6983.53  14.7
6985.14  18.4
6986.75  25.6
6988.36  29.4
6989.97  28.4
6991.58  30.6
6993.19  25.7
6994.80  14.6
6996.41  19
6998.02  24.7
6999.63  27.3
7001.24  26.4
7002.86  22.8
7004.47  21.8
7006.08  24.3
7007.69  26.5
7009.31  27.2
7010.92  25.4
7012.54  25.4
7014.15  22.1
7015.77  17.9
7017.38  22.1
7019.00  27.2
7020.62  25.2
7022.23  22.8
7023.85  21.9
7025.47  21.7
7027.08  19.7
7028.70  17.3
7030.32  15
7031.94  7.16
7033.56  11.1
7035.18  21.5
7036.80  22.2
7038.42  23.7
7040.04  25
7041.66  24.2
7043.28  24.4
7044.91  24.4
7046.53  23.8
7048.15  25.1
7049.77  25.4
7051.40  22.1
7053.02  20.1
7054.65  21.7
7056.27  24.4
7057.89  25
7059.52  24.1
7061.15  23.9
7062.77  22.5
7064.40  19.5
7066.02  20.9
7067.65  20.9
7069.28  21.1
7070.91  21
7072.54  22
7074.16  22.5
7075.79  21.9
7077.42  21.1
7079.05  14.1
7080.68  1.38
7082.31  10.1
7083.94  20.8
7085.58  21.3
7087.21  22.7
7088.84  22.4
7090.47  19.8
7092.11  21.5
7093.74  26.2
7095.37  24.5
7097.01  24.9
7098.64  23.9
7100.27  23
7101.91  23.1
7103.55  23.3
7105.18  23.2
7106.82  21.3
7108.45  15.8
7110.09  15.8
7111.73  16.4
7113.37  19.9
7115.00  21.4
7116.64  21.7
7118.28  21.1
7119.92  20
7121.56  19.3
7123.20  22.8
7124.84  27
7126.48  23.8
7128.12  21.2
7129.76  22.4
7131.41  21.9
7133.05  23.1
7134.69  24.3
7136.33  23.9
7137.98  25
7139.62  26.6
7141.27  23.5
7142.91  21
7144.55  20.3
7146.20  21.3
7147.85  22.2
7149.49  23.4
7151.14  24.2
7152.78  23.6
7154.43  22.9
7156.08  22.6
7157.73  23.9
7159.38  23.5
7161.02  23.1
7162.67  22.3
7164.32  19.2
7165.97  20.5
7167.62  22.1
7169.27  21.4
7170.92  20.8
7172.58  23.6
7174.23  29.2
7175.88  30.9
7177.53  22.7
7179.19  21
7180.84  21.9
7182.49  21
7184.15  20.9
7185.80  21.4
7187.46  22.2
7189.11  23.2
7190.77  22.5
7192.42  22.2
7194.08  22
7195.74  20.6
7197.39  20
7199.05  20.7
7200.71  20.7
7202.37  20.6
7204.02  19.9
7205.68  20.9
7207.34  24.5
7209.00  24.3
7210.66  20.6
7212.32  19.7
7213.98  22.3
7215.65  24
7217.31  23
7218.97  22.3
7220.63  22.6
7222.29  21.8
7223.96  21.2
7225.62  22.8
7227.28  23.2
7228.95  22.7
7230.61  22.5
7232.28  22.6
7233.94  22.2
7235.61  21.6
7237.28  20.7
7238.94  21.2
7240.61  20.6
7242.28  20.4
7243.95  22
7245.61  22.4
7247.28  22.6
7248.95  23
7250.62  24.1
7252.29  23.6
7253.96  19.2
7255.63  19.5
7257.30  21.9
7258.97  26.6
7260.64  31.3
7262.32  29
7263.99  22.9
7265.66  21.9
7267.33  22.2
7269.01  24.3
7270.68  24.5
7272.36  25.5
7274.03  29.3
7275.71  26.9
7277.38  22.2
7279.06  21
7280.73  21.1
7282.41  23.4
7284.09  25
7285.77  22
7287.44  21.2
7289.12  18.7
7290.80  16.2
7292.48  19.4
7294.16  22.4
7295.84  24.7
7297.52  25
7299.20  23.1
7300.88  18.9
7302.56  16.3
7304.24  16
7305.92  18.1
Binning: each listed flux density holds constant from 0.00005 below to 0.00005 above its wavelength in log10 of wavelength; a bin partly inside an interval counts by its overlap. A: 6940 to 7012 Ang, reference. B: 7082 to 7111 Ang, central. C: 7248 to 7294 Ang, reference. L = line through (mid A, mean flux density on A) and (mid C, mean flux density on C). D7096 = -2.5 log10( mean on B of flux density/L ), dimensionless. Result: 0.101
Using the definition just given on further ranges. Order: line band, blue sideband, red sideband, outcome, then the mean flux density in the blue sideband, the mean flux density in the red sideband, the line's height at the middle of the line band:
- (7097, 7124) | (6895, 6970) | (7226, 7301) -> 0.13 mag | 24.5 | 22.8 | 23.6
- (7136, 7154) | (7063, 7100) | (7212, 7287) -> -0.09 mag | 20.3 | 23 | 21.3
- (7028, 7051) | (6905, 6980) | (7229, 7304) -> 0.15 mag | 24.5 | 22.6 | 23.9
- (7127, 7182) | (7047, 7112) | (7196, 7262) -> -0.07 mag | 21.1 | 22.2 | 21.7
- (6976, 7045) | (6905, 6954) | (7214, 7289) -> 0.10 mag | 24.7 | 23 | 24.3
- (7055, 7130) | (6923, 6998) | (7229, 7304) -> 0.11 mag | 23.8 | 22.6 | 23.3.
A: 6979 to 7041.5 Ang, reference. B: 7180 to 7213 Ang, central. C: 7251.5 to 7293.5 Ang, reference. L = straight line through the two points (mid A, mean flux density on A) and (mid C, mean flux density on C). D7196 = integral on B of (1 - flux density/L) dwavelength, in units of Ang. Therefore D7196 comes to 1.9 Ang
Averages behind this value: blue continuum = 22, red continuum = 23.1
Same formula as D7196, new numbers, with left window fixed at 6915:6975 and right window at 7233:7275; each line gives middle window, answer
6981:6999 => 1.6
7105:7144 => 3.4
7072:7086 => 4.1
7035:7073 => 2.0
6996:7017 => 0.3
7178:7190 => 1.0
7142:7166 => 1.4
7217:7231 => 0.6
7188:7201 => 1.1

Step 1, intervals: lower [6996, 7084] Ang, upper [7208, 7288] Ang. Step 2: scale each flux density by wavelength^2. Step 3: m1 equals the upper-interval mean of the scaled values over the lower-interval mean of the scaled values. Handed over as 1.13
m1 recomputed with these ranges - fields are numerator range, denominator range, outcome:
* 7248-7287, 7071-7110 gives 1.23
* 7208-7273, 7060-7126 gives 1.15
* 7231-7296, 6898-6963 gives 1.01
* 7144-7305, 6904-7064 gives 1.02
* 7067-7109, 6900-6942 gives 0.87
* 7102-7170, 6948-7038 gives 1.01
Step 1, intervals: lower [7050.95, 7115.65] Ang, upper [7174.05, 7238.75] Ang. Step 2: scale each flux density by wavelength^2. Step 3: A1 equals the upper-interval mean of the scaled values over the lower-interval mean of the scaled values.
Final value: 1.11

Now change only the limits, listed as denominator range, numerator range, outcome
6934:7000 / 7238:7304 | 1.04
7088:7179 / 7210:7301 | 1.04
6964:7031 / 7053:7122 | 0.93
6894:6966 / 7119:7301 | 0.99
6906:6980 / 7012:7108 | 0.90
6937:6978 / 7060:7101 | 0.87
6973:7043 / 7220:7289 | 1.11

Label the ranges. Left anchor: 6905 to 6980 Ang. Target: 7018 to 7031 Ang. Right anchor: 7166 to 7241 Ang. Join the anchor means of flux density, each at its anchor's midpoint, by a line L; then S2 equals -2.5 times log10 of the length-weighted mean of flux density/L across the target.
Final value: 0.11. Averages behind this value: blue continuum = 24.5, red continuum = 22.2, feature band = 21.4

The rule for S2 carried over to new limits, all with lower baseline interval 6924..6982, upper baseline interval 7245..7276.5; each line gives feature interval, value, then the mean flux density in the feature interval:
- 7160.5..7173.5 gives 0.12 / 21.6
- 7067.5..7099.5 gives 0.20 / 20.2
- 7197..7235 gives 0.11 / 22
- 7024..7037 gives 0.38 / 17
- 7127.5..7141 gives 0.03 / 23.6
